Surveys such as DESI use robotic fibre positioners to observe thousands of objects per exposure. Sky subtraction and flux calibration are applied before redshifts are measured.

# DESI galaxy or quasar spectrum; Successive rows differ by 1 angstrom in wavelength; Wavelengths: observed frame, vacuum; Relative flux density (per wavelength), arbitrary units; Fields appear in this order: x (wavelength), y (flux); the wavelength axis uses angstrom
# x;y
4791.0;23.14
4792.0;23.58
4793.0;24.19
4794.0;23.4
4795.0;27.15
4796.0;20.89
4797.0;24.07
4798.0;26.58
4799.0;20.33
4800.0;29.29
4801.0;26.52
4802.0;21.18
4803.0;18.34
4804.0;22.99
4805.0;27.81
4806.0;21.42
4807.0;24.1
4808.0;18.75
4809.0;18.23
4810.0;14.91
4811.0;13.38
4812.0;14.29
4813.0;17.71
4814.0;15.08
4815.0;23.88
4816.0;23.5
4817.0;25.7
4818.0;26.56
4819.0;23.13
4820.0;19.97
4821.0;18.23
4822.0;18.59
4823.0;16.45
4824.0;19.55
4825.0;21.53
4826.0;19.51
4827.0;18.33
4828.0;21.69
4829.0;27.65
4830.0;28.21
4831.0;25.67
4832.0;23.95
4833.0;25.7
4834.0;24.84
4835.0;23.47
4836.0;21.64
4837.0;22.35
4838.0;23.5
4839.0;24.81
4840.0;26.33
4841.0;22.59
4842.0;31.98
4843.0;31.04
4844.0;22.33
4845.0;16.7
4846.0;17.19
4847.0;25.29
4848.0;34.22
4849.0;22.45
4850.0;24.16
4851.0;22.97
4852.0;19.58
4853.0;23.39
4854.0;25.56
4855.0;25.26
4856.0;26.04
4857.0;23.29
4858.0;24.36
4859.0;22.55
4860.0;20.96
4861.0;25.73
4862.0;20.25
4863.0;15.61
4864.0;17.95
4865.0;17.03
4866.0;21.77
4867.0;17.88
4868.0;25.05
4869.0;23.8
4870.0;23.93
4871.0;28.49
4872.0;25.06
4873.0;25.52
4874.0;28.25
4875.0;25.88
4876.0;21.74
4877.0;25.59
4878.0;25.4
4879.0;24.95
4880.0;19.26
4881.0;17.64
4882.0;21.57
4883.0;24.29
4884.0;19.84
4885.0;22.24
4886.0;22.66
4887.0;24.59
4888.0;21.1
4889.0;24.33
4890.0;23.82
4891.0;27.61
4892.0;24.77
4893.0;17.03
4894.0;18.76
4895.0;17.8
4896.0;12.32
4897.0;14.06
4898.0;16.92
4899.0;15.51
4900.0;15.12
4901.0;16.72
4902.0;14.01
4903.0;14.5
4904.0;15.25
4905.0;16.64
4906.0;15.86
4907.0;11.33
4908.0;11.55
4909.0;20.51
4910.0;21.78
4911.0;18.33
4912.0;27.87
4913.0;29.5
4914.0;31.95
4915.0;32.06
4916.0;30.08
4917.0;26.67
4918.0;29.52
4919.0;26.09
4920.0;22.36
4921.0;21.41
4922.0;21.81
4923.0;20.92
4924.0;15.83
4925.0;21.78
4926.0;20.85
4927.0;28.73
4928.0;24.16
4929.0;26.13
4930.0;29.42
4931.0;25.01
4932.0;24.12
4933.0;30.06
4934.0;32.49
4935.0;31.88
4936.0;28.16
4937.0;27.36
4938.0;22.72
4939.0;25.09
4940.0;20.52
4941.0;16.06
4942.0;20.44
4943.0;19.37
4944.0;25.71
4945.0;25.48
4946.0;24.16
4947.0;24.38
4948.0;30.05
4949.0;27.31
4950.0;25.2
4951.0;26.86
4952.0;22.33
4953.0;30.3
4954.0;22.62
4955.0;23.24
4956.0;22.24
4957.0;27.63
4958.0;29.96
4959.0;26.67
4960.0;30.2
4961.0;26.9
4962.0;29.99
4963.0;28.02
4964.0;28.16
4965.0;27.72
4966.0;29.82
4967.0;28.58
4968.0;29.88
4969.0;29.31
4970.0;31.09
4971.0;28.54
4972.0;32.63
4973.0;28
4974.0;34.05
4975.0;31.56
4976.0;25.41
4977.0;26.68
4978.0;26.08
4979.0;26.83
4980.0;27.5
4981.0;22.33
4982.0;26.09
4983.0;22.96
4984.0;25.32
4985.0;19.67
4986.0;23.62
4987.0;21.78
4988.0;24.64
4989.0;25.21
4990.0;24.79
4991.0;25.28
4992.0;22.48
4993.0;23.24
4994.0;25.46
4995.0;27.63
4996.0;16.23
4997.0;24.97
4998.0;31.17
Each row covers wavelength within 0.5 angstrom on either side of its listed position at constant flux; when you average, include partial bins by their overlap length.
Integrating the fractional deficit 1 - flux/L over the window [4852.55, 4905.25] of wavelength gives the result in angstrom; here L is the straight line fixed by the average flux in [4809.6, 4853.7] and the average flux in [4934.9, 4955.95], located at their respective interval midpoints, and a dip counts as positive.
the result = 4.3 angstrom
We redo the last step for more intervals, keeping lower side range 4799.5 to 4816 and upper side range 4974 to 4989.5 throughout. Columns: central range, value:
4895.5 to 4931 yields 3.6 angstrom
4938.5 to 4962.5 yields -0.6 angstrom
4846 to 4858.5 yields -1.5 angstrom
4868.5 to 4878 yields -1.3 angstrom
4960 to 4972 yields -2.0 angstrom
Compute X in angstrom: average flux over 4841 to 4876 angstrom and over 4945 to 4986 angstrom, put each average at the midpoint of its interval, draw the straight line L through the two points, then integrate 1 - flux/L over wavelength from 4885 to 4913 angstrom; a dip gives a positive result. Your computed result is 6.81 angstrom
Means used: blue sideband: 23.5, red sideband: 27.1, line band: 18.8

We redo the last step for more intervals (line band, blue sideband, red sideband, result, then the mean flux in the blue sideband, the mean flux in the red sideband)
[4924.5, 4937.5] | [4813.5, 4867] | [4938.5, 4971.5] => -0.74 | 22.8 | 26.2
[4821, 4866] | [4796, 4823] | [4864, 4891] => -1.55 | 21.2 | 23.1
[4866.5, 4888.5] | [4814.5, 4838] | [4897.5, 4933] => -1.21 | 22.6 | 21.8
